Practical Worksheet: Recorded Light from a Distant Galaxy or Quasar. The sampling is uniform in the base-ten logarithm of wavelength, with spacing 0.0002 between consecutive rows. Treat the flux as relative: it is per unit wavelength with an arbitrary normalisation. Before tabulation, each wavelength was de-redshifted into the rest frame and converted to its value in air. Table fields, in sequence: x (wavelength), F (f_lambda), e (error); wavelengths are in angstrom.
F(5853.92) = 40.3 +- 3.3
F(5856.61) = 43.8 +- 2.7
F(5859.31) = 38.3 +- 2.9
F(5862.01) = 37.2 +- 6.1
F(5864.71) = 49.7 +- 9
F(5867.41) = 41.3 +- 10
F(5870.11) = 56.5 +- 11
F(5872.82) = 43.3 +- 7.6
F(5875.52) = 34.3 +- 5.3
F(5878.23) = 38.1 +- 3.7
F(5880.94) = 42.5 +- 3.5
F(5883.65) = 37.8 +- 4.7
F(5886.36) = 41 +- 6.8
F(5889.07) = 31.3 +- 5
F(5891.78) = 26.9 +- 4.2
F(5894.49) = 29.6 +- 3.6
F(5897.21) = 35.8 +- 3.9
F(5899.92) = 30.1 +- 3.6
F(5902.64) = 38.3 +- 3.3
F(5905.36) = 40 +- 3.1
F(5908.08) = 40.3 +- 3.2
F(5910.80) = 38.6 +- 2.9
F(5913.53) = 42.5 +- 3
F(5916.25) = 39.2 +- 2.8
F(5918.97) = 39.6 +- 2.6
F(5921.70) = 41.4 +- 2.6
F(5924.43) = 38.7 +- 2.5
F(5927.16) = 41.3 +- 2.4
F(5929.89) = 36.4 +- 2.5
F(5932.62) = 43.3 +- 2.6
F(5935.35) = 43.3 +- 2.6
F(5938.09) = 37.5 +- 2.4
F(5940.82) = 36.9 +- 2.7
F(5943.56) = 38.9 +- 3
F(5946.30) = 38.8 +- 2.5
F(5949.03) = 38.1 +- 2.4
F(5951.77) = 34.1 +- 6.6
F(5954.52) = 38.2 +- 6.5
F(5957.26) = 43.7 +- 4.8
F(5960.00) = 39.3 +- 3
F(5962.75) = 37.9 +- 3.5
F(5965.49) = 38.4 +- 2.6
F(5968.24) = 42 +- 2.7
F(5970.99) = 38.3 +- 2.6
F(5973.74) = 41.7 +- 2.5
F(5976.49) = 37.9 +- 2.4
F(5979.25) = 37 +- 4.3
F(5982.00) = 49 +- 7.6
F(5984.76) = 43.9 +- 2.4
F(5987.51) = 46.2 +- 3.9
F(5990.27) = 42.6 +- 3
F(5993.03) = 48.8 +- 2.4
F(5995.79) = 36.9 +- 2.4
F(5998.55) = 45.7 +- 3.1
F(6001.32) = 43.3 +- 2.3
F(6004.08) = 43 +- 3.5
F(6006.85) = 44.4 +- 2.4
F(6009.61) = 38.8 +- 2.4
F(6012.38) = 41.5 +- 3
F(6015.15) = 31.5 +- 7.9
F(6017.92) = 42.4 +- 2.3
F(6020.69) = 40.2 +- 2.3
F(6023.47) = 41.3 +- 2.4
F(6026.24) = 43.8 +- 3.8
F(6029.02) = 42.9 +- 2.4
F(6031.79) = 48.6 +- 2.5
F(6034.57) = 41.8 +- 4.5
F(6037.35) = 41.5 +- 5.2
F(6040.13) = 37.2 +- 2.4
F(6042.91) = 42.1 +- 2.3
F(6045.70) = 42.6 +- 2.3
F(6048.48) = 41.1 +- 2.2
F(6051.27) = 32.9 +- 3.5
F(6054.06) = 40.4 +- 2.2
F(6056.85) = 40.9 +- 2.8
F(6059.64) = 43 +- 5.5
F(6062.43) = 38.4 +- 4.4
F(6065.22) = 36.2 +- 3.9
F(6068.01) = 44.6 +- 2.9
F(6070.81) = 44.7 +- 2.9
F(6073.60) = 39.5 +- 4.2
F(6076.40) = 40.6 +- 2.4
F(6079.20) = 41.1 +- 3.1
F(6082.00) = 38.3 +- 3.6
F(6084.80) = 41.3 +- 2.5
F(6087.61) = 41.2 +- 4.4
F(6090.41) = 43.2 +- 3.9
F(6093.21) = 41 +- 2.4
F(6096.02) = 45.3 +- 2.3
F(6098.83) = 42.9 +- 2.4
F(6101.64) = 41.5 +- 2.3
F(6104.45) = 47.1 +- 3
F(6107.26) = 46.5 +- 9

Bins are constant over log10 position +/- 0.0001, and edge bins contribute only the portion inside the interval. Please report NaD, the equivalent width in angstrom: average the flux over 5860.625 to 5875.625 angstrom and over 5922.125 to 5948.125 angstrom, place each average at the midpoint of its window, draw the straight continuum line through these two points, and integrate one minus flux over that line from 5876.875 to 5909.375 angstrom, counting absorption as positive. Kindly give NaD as 5.1 angstrom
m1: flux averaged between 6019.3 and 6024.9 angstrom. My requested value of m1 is 40.8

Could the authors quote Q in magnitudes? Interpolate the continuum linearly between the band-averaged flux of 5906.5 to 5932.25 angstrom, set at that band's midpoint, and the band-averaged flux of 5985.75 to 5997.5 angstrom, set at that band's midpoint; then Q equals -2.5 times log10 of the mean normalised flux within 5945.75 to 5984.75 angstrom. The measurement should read 0.07 mag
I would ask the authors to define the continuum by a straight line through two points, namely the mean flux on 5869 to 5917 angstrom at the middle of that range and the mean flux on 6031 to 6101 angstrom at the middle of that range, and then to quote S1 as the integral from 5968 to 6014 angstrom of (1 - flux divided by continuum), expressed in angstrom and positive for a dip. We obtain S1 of -3.0 angstrom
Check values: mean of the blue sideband 38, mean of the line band 42.4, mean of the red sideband 41.2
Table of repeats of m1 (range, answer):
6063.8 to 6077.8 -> 41.1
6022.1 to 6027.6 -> 42.6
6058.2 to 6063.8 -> 40.7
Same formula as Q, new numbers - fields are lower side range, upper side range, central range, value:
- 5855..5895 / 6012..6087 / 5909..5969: 0.02 mag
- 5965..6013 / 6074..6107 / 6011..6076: 0.04 mag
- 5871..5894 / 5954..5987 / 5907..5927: -0.04 mag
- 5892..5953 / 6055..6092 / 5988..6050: -0.05 mag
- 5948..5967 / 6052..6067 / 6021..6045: -0.08 mag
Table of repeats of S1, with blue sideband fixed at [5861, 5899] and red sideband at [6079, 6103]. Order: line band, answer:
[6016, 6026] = -0.1 angstrom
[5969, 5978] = 0.2 angstrom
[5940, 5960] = 0.7 angstrom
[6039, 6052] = 0.5 angstrom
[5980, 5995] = -1.9 angstrom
